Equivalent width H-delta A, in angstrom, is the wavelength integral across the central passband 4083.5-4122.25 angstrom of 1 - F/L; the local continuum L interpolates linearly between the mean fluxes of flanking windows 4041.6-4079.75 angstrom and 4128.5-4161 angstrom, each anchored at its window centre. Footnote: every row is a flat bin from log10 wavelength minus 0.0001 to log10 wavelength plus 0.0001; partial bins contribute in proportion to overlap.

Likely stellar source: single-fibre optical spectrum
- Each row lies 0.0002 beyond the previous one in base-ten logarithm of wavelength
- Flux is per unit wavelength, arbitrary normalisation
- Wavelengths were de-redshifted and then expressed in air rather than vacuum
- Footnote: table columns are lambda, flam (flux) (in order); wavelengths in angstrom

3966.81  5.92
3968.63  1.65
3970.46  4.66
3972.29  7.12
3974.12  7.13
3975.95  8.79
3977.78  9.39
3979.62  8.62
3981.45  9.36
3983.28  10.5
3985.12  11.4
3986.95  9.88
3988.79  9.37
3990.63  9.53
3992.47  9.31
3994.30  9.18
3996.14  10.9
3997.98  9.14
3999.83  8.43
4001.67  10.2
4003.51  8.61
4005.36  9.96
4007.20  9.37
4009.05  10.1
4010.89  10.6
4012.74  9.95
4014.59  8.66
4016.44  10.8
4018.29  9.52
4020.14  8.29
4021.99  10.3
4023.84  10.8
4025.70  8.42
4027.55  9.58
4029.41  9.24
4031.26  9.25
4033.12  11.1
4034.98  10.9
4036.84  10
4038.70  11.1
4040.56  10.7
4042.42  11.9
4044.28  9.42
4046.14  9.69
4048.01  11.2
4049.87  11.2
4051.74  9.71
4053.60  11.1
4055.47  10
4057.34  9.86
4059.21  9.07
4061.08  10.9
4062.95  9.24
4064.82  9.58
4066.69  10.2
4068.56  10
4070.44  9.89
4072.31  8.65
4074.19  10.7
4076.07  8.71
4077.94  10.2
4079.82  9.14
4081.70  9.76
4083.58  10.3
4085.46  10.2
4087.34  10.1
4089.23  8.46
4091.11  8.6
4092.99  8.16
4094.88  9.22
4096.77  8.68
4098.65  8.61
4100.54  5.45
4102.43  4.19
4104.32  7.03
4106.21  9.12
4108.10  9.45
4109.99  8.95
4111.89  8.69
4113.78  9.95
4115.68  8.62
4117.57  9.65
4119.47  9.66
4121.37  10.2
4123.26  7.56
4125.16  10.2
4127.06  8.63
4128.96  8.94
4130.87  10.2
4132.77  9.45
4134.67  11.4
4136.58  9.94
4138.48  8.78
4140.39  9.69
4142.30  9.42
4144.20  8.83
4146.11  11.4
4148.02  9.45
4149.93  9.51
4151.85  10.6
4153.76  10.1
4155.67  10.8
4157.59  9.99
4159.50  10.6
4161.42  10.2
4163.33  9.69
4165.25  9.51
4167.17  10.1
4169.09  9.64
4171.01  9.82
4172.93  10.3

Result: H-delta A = 5.1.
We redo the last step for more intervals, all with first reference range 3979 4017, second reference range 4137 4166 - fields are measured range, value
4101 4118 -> 2.7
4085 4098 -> 1.1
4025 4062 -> -1.7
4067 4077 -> 0.2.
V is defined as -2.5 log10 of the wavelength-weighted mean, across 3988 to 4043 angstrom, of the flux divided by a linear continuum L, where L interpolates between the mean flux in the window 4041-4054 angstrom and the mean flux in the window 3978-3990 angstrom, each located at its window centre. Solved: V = 0.04 mag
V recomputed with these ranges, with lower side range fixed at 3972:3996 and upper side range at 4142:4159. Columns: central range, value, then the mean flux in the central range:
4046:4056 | -0.10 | 10.6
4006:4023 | -0.03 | 9.75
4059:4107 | 0.09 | 9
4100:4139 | 0.12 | 8.9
